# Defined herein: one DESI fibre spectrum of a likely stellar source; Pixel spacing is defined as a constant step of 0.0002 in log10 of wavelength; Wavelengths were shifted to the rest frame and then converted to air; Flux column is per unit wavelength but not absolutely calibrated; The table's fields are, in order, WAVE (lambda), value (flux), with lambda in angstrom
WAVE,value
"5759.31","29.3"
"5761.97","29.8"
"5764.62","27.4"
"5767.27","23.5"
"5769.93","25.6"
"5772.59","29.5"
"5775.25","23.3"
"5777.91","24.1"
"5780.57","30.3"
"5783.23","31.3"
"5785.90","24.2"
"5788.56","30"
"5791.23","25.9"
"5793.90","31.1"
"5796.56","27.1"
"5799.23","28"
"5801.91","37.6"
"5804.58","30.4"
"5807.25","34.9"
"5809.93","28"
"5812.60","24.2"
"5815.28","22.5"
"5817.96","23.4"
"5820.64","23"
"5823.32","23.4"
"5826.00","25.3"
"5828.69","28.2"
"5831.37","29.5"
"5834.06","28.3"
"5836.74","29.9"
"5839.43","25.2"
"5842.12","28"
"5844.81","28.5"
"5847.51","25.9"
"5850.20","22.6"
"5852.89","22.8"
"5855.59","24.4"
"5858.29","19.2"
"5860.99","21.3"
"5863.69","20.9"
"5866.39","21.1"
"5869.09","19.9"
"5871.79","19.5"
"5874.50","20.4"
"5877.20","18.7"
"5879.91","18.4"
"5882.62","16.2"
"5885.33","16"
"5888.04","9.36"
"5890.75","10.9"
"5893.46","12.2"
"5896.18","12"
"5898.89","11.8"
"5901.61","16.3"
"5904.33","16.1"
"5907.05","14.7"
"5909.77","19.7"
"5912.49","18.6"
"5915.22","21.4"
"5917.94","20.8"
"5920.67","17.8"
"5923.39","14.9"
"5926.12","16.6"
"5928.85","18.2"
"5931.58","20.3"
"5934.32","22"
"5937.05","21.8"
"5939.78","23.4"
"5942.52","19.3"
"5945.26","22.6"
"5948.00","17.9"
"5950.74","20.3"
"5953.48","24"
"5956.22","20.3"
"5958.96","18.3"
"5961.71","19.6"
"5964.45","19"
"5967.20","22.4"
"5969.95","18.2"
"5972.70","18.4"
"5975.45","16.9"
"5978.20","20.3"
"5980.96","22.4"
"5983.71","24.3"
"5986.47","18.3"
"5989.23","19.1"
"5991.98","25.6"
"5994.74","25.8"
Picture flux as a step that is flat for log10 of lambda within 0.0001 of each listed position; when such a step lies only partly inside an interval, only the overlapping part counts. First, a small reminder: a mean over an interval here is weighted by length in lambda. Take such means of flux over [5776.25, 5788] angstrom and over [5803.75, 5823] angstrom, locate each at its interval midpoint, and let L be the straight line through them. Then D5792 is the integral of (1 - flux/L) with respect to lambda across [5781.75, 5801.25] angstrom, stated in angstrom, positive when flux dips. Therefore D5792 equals -1.0 angstrom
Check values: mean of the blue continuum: 27.5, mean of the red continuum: 26.4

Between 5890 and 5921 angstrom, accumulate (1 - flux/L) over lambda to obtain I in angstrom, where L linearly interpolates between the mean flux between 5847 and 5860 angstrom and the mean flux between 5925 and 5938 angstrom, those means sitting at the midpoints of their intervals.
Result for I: 6.9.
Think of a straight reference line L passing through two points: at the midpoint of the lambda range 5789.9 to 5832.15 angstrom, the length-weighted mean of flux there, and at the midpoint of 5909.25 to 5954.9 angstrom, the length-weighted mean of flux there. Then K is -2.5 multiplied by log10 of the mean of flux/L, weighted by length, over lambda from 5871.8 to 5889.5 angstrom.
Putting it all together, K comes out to 0.361 mag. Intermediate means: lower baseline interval 27.6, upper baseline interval 20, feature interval 16.7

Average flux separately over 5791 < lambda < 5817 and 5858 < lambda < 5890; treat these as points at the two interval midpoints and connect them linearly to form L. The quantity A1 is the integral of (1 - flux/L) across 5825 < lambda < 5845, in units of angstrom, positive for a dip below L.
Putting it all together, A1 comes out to -3.0 angstrom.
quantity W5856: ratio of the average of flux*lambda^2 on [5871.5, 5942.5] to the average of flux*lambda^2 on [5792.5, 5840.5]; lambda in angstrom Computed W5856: 0.64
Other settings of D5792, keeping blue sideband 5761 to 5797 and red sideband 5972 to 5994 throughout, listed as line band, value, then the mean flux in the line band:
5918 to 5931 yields 3.0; 17.5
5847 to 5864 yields 1.8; 22.4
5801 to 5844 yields -2.5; 27.5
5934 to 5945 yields 0.3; 21.7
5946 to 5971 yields 1.8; 20.1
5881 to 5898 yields 7.9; 12.8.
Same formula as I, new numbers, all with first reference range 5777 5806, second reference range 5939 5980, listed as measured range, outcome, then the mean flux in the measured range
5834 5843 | -0.39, 27.8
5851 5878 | 4.63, 20.9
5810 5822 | 1.76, 23.8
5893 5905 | 4.97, 13.6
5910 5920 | 1.08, 20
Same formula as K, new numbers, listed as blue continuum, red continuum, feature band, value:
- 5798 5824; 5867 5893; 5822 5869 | -0.126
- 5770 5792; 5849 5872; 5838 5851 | -0.162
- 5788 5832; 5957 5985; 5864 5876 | 0.220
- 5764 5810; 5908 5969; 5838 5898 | 0.223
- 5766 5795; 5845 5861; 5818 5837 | -0.078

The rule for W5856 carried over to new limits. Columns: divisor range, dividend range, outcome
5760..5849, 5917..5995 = 0.77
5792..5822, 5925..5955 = 0.77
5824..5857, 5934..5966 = 0.81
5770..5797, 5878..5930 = 0.60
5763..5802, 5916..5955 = 0.76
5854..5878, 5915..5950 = 0.98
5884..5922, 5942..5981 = 1.31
